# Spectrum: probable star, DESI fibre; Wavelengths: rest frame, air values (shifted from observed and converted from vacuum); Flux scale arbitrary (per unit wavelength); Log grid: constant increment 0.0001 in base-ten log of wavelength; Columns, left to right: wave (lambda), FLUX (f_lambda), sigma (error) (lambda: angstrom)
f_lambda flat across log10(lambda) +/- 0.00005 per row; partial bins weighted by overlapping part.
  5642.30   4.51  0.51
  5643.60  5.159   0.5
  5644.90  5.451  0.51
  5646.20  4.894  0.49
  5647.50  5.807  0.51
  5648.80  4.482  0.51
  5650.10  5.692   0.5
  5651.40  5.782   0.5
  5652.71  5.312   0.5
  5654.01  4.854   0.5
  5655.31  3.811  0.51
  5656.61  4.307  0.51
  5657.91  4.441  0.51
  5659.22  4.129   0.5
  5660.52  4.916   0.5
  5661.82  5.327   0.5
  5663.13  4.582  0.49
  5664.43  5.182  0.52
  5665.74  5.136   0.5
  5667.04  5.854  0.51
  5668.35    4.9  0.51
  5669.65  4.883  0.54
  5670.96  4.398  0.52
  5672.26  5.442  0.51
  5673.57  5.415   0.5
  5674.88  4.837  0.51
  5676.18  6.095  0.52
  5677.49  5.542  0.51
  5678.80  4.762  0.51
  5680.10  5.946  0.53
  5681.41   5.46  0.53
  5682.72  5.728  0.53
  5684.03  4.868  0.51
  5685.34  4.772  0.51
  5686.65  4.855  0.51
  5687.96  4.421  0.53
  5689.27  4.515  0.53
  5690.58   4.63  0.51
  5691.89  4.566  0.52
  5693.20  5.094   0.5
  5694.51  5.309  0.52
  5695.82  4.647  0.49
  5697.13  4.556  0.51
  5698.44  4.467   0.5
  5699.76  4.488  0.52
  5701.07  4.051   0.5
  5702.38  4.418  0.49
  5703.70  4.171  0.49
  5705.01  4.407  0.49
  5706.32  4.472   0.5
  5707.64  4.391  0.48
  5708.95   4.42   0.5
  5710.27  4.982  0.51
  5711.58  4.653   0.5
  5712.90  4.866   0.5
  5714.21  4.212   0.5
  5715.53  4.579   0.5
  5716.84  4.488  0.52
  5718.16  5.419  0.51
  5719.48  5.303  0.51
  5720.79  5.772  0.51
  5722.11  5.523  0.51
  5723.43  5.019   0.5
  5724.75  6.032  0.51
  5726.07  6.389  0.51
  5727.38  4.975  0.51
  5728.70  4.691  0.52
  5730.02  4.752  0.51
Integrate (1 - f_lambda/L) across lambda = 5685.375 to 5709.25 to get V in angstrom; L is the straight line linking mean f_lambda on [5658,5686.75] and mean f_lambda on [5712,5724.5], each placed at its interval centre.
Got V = 2.5 angstrom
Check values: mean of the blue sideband 5.13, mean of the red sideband 5.05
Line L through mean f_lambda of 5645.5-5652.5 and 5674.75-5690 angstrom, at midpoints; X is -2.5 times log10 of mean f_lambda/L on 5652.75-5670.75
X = 0.10 mag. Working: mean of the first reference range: 5.33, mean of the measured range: 4.8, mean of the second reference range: 5.16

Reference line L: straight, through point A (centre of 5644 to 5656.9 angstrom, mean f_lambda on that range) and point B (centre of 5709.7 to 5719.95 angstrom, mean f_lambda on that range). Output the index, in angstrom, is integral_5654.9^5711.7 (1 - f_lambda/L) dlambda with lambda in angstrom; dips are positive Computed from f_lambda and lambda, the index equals 1.2 angstrom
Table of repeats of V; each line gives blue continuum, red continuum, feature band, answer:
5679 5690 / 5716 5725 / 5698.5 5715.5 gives 2.5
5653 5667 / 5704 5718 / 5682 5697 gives -0.7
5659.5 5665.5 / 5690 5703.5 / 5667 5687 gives -1.7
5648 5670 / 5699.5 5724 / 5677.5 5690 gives -0.6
